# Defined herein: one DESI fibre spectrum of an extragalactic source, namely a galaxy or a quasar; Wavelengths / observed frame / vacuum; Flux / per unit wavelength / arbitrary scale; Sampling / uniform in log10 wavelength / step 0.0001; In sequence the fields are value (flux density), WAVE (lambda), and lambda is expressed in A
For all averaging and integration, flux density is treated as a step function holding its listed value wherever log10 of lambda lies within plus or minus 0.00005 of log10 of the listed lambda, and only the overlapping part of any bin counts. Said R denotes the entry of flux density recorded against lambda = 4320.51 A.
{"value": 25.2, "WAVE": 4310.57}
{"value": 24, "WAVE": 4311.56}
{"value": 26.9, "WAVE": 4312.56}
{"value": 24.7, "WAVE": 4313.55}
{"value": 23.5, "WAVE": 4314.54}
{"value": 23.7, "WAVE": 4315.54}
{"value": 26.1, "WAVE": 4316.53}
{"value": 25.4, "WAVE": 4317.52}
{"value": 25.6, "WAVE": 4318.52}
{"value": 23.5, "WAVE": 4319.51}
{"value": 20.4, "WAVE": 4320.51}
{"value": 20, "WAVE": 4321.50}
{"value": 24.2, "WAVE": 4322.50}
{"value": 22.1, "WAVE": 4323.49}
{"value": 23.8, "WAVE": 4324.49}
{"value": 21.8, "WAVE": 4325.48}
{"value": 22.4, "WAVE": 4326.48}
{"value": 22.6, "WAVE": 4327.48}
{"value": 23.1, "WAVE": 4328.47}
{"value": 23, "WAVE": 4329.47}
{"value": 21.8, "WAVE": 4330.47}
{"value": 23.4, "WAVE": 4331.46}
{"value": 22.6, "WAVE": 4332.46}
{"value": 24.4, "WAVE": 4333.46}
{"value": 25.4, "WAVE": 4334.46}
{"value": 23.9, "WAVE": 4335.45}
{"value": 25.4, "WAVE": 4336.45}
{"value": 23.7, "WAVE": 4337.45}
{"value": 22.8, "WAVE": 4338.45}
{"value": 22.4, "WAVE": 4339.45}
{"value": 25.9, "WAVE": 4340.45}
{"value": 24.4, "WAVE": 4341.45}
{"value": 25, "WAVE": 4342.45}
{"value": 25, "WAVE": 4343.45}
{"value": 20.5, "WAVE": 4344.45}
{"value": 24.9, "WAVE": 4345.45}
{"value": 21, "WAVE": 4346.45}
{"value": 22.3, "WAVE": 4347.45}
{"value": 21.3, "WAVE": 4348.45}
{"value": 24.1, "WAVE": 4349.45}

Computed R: 20.4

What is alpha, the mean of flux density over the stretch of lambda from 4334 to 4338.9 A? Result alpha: 24.3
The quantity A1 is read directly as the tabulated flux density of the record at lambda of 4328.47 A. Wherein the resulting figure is 23.1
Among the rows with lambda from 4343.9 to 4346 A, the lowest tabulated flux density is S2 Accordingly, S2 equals 20.5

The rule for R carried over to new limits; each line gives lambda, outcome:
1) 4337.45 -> 23.7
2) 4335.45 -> 23.9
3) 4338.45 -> 22.8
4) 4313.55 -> 24.7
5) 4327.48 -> 22.6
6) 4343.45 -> 25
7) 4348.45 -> 21.3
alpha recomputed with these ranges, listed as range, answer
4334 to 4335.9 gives 24.8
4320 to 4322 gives 20.2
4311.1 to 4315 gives 24.8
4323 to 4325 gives 23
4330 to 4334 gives 23.1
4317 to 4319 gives 25.5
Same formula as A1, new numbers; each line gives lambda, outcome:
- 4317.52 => 25.4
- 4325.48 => 21.8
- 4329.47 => 23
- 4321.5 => 20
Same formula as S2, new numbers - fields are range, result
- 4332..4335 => 22.6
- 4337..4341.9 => 22.4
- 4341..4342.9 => 24.4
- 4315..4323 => 20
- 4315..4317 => 23.7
